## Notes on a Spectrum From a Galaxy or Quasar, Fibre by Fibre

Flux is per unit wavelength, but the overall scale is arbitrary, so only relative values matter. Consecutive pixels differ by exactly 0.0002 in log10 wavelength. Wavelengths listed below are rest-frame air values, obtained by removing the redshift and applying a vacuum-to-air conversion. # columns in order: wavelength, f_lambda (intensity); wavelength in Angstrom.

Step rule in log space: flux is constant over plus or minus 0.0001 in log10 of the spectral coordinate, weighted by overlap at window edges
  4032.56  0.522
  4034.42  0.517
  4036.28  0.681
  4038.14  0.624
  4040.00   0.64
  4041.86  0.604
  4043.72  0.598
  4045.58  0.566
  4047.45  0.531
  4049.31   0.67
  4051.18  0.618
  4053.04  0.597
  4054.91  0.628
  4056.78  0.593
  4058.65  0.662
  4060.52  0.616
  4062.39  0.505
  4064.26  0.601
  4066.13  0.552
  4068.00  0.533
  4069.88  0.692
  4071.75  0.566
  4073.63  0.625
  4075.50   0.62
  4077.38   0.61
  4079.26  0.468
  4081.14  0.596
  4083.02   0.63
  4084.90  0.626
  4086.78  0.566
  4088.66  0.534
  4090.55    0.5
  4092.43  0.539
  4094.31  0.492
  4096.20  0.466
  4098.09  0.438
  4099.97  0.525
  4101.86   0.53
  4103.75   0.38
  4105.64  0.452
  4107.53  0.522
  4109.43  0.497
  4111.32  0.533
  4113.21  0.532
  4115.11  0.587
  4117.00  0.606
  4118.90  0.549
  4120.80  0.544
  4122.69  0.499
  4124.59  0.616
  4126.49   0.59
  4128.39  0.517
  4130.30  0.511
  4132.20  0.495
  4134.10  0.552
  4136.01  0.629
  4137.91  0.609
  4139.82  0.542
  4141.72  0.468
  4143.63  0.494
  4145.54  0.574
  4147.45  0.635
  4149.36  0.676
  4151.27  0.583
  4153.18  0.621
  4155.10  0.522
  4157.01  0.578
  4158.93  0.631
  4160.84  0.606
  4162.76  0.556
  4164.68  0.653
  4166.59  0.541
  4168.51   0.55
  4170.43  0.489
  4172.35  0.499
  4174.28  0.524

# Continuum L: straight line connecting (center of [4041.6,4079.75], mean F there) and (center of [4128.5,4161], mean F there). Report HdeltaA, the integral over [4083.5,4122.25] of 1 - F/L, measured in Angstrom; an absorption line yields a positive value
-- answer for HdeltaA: 4.0 Angstrom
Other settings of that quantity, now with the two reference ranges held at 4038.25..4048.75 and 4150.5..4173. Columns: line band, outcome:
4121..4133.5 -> 0.83 Angstrom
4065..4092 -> 0.35 Angstrom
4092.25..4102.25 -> 1.53 Angstrom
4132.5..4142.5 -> 0.30 Angstrom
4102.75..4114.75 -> 1.85 Angstrom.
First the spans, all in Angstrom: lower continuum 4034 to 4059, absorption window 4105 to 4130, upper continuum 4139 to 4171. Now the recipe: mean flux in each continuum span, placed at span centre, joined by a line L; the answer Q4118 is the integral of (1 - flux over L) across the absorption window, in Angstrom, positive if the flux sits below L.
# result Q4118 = 1.9 Angstrom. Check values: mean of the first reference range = 0.61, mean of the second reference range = 0.573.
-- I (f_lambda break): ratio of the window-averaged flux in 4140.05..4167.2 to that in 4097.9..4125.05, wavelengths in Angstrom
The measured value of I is 1.11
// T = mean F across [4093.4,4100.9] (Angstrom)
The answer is 0.48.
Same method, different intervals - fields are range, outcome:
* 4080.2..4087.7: 0.605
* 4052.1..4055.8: 0.613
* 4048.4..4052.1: 0.643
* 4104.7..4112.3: 0.501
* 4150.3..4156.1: 0.576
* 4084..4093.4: 0.553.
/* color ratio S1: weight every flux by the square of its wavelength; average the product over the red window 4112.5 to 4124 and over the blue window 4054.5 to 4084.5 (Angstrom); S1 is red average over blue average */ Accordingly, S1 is 0.96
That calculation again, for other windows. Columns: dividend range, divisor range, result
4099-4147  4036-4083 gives 0.92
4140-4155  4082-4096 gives 1.07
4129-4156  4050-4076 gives 0.98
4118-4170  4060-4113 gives 1.08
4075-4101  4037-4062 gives 0.91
